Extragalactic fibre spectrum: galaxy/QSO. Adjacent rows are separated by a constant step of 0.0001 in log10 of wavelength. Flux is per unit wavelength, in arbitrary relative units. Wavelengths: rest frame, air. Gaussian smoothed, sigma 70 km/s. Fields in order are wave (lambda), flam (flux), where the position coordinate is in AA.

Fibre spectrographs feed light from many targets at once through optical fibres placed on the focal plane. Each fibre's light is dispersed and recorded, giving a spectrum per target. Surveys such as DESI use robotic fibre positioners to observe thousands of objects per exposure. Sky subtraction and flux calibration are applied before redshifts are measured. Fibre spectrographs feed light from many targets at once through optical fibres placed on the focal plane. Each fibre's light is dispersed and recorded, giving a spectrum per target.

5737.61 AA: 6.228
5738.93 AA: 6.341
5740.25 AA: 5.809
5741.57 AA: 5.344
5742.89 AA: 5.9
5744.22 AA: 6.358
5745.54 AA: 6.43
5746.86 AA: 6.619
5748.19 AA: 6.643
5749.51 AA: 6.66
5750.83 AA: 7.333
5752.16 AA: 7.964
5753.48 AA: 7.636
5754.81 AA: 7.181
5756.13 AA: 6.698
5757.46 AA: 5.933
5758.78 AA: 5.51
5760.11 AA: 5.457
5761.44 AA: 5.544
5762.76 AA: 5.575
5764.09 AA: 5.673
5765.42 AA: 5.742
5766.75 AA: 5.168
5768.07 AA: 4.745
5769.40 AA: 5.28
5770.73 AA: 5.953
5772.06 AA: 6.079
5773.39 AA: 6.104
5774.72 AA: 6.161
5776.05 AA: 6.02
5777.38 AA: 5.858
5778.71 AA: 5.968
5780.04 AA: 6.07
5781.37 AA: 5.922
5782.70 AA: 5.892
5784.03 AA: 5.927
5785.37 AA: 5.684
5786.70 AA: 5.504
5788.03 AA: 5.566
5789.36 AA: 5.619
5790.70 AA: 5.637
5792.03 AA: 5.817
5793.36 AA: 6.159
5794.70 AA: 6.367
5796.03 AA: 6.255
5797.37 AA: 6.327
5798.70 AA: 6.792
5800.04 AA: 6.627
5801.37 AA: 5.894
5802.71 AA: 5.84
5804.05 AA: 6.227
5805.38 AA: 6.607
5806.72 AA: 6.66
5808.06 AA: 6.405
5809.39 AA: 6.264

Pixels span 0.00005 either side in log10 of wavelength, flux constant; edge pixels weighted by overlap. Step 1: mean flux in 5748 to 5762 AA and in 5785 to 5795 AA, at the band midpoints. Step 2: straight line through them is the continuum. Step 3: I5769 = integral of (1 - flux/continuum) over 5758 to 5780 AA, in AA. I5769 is 2.0 AA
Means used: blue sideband 6.6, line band 5.69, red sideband 5.78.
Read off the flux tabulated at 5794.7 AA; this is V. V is 6.367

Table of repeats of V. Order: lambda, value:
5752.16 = 7.964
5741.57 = 5.344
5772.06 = 6.079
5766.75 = 5.168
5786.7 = 5.504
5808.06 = 6.405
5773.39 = 6.104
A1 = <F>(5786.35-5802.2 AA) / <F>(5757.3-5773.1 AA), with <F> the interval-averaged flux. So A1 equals 1.1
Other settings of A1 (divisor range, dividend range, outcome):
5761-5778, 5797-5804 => 1.11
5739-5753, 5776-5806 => 0.92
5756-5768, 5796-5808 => 1.13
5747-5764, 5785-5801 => 0.93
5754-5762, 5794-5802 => 1.05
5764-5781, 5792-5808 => 1.10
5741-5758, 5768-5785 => 0.88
